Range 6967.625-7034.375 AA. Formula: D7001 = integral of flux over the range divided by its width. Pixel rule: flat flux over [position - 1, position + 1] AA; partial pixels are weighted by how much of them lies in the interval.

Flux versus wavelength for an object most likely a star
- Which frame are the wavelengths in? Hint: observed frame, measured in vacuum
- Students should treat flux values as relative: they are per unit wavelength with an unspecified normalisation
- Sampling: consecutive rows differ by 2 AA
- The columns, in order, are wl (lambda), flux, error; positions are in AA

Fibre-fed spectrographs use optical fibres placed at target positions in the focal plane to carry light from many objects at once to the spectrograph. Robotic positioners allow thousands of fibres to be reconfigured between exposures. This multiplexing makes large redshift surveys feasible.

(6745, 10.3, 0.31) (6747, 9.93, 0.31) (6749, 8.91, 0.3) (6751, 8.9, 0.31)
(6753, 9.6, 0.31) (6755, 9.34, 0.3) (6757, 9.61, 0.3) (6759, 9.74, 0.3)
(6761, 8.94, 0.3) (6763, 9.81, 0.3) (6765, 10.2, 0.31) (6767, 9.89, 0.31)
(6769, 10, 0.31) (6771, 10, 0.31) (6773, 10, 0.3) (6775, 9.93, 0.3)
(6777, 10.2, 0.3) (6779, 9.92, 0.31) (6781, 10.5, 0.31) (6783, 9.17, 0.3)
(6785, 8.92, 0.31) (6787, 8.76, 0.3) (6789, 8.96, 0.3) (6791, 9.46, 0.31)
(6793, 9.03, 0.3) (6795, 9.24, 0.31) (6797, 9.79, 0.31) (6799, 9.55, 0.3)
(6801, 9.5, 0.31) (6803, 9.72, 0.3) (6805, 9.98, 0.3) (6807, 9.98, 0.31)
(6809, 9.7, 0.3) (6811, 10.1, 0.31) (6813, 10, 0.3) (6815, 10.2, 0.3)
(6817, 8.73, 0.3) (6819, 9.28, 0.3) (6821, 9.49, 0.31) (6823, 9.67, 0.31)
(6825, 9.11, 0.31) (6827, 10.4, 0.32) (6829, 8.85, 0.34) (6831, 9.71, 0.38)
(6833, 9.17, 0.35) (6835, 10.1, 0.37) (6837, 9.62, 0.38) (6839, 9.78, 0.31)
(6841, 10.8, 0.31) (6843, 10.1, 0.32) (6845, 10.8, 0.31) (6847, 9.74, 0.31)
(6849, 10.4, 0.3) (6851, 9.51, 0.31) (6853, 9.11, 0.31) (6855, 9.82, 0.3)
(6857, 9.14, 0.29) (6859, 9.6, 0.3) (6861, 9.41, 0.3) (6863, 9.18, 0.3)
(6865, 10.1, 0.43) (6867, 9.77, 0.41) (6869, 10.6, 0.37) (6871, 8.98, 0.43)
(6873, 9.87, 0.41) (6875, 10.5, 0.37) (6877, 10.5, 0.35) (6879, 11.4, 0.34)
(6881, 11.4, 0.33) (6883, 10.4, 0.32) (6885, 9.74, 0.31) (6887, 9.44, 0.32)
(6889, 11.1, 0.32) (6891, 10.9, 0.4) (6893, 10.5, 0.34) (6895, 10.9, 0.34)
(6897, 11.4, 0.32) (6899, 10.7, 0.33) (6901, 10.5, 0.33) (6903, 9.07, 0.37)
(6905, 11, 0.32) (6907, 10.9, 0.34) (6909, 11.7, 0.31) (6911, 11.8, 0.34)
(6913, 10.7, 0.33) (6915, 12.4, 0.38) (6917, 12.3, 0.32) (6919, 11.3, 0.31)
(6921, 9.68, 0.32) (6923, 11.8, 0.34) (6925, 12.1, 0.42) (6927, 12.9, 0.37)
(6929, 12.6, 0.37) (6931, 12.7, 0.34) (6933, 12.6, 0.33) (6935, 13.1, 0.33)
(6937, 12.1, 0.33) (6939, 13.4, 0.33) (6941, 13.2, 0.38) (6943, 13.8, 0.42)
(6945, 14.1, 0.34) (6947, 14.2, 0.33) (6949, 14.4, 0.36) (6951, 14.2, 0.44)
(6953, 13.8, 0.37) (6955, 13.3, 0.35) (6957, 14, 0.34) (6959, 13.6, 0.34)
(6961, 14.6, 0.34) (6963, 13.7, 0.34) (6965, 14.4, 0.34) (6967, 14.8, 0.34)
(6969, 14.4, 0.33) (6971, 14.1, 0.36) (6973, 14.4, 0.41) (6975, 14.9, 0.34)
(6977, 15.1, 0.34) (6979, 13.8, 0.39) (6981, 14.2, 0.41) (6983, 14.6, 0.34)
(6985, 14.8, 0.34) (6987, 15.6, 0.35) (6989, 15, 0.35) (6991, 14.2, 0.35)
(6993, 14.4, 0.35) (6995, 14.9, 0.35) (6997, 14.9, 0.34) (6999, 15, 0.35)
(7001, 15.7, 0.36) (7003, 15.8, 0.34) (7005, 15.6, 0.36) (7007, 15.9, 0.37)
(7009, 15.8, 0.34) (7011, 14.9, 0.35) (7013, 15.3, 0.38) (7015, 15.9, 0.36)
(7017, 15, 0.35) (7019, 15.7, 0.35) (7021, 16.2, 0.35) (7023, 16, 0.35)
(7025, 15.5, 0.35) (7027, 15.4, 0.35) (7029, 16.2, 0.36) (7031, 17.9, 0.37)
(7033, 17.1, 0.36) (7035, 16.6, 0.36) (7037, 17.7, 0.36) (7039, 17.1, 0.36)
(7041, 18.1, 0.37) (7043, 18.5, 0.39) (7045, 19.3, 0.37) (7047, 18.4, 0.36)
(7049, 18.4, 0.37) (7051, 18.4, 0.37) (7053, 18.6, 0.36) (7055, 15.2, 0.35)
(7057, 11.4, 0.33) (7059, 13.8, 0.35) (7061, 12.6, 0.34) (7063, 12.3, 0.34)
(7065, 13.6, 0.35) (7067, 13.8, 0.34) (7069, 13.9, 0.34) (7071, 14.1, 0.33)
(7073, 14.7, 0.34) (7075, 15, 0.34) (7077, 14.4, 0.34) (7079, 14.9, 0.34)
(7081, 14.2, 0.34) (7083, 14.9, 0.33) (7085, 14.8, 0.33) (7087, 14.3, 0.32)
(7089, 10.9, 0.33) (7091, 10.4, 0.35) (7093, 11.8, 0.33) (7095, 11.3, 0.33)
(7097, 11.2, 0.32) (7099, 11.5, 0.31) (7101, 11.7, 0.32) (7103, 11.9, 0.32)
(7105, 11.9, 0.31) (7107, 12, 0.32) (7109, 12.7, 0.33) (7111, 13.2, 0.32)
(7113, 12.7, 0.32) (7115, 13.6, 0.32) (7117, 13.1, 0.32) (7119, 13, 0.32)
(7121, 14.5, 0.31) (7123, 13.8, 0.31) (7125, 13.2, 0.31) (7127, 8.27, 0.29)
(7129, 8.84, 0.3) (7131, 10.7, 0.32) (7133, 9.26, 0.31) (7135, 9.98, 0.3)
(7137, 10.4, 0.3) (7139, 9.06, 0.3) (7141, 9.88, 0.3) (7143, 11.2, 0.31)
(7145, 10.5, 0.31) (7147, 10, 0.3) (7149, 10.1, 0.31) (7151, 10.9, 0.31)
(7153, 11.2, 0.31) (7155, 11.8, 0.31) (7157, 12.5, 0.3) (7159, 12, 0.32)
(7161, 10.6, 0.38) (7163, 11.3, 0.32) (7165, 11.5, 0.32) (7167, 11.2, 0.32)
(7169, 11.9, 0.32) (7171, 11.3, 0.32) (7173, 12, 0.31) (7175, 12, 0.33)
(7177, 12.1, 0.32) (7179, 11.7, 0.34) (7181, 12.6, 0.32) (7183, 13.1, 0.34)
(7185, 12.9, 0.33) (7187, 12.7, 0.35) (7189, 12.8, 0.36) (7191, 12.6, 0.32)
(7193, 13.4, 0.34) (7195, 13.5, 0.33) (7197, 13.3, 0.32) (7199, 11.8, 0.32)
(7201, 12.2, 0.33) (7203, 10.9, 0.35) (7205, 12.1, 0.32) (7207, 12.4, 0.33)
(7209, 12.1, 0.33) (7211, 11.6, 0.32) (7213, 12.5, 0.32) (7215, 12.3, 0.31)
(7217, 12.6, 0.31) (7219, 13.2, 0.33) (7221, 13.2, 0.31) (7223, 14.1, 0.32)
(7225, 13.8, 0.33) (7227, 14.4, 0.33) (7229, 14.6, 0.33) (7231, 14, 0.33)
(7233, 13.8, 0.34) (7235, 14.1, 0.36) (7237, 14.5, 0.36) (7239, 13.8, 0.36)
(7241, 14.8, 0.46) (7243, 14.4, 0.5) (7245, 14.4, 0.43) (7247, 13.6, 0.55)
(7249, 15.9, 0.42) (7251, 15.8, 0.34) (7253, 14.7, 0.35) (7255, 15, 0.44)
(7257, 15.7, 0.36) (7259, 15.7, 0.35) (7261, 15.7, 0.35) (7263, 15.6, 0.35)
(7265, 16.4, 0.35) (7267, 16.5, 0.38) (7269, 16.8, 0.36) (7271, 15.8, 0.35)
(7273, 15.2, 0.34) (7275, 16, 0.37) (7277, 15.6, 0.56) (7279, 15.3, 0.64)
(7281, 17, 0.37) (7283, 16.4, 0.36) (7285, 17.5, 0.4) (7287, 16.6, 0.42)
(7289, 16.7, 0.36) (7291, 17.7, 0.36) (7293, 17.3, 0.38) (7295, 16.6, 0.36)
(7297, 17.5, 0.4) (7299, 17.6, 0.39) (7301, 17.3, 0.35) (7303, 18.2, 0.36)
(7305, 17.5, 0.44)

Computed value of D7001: 15.3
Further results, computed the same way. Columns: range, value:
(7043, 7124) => 13.9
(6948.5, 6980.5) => 14.2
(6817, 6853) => 9.75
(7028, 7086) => 15.7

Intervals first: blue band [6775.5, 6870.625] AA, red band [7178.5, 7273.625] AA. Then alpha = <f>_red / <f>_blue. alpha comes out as 1.4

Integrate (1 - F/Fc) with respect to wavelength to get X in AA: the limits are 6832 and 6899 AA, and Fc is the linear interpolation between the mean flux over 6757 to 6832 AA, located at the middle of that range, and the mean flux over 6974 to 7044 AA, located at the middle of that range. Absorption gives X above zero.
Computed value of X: 8.7 AA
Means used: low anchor 9.63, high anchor 15.7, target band 10.1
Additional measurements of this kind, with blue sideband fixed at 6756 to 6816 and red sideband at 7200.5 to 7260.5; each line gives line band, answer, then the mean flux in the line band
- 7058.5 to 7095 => -3.4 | 13.5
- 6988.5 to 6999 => -2.8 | 14.7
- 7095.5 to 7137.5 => 3.0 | 11.8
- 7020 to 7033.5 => -5.0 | 16.3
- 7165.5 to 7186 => 1.9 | 12.1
